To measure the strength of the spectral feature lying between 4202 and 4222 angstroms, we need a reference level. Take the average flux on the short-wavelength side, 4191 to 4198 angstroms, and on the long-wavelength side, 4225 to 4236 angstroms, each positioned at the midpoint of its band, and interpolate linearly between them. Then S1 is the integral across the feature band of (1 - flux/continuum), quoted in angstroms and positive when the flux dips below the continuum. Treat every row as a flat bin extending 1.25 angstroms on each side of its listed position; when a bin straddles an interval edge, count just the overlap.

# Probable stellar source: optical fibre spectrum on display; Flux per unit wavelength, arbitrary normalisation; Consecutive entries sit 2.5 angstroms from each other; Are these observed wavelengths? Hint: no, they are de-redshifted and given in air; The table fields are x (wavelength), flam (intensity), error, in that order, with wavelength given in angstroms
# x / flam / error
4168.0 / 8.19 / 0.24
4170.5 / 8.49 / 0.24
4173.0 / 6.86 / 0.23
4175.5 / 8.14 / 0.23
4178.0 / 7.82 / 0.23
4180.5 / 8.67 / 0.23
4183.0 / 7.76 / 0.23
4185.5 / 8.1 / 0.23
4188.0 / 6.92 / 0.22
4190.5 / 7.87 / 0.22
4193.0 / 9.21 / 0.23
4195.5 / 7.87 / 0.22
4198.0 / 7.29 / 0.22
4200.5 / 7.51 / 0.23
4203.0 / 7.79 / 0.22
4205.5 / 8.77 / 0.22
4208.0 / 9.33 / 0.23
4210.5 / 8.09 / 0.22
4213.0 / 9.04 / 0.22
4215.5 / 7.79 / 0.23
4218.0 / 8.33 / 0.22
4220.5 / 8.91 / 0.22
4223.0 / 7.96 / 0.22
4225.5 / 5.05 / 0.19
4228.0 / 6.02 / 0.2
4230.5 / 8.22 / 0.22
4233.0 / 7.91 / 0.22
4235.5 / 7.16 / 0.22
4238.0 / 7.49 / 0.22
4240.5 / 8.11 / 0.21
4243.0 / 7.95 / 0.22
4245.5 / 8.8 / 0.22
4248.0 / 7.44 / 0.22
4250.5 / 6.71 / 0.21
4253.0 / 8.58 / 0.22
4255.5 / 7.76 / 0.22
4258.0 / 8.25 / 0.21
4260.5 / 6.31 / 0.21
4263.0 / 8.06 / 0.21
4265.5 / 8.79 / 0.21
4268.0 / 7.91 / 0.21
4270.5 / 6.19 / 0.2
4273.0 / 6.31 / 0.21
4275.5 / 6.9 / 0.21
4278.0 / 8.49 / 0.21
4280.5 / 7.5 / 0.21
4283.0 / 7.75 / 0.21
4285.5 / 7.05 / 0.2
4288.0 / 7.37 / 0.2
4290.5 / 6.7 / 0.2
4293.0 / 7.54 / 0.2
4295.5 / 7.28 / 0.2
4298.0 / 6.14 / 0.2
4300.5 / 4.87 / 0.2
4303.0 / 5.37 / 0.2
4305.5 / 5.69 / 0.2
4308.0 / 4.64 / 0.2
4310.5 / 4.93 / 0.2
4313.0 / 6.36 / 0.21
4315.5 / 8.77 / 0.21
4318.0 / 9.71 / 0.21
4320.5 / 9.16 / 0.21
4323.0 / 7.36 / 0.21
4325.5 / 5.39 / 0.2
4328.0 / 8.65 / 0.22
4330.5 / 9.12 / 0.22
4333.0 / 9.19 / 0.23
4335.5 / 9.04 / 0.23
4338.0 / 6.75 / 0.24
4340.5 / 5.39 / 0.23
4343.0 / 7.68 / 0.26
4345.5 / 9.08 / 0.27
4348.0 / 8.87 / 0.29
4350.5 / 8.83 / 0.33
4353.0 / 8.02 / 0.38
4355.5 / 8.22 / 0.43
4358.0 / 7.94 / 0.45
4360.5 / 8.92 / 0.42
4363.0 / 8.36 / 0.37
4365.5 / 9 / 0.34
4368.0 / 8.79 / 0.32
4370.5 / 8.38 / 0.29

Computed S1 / -2.3 angstroms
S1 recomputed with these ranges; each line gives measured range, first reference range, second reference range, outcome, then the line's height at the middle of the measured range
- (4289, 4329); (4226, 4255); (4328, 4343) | 5.47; 7.85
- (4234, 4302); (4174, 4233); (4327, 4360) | 5.76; 8.07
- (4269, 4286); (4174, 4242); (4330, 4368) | 1.90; 8.09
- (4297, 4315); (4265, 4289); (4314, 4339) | 5.38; 7.93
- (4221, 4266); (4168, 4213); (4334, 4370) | 2.90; 8.11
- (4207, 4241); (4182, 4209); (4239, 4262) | 0.43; 7.89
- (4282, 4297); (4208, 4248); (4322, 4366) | 1.34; 7.97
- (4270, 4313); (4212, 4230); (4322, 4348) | 6.77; 7.73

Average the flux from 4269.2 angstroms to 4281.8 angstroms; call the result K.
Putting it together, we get 7.08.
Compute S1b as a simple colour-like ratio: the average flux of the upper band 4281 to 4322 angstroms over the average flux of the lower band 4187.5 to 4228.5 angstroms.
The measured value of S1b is 0.9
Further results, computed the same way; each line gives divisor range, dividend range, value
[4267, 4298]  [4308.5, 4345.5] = 1.06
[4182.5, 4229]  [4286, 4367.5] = 0.95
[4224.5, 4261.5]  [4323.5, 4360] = 1.07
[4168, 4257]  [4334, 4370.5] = 1.04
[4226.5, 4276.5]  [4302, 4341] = 0.96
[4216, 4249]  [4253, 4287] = 0.98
